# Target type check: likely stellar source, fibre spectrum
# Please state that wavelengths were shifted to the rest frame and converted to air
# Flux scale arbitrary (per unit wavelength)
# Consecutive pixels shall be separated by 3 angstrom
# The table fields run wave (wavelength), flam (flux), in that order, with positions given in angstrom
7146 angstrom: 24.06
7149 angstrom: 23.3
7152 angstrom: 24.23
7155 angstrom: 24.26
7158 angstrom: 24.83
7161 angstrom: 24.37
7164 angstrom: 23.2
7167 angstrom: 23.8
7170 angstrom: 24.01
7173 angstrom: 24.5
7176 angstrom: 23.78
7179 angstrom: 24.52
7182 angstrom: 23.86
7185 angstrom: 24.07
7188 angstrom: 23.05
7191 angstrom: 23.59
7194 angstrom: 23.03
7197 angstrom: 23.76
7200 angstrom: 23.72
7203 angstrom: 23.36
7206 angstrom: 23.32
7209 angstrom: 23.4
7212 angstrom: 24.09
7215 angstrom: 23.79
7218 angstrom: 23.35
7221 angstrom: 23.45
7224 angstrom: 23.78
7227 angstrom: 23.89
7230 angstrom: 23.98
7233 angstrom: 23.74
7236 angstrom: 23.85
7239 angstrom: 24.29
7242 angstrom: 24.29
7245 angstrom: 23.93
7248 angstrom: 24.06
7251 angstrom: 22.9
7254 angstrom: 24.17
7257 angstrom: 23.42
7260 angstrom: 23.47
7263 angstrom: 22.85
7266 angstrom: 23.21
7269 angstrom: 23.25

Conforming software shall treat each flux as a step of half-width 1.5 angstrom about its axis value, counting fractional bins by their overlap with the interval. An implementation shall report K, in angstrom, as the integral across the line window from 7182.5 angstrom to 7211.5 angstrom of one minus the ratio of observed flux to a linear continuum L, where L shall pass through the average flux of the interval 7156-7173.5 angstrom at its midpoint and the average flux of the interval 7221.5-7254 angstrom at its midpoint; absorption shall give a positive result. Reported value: 0.6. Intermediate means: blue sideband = 24.1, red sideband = 23.9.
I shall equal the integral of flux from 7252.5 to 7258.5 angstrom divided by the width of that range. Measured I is 23.8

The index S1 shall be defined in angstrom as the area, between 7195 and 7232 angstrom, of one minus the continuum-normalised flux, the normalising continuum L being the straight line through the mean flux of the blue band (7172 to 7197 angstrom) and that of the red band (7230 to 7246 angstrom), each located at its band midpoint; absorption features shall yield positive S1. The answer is 0.40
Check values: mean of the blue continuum 23.8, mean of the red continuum 24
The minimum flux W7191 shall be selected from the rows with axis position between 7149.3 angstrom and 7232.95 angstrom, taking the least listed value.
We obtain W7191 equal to 23.03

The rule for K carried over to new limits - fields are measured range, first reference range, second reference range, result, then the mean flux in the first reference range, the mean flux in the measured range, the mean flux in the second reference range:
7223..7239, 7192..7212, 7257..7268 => -0.4 angstrom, 23.5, 23.9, 23.2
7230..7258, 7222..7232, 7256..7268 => -0.4 angstrom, 23.9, 23.9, 23.2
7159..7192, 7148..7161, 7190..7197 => -0.2 angstrom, 24.2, 23.9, 23.4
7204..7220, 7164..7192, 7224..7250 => 0.2 angstrom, 23.9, 23.6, 24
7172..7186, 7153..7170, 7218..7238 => -0.1 angstrom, 24.1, 24.1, 23.8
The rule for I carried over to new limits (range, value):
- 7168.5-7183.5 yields 24.1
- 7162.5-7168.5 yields 23.5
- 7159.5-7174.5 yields 24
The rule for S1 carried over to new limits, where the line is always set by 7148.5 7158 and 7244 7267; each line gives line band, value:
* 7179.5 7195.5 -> 0.2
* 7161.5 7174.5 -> 0.1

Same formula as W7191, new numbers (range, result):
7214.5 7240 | 23.35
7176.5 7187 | 23.86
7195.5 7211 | 23.32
